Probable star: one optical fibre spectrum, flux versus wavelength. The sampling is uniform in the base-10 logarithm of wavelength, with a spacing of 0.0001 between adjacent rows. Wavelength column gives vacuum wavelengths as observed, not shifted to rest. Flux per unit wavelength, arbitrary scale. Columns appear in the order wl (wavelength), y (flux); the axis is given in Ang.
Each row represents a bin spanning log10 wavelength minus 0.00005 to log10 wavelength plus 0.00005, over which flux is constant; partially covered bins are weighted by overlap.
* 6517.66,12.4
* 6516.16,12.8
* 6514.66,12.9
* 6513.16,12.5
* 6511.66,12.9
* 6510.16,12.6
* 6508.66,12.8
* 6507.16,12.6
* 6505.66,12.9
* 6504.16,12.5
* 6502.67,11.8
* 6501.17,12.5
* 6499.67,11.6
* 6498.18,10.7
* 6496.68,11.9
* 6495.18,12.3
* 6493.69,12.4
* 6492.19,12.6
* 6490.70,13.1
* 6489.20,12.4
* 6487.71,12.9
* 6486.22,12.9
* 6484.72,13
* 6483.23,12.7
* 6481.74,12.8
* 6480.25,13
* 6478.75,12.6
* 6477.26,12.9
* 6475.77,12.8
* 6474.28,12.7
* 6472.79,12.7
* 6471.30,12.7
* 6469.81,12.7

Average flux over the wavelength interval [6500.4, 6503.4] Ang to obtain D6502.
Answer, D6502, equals 12.1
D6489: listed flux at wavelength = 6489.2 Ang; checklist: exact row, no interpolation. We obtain 12.4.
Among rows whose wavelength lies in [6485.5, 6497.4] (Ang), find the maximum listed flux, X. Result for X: 13.1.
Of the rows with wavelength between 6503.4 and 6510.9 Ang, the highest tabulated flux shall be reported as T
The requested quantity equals 12.9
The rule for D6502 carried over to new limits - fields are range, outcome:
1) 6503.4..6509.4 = 12.7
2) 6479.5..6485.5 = 12.9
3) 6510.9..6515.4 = 12.8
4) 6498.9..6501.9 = 12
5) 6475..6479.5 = 12.8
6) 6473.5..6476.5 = 12.8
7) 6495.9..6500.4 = 11.4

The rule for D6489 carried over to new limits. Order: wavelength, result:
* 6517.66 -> 12.4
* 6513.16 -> 12.5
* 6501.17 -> 12.5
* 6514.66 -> 12.9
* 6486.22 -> 12.9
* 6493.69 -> 12.4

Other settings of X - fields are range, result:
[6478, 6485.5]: 13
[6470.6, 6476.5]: 12.8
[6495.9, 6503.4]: 12.5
